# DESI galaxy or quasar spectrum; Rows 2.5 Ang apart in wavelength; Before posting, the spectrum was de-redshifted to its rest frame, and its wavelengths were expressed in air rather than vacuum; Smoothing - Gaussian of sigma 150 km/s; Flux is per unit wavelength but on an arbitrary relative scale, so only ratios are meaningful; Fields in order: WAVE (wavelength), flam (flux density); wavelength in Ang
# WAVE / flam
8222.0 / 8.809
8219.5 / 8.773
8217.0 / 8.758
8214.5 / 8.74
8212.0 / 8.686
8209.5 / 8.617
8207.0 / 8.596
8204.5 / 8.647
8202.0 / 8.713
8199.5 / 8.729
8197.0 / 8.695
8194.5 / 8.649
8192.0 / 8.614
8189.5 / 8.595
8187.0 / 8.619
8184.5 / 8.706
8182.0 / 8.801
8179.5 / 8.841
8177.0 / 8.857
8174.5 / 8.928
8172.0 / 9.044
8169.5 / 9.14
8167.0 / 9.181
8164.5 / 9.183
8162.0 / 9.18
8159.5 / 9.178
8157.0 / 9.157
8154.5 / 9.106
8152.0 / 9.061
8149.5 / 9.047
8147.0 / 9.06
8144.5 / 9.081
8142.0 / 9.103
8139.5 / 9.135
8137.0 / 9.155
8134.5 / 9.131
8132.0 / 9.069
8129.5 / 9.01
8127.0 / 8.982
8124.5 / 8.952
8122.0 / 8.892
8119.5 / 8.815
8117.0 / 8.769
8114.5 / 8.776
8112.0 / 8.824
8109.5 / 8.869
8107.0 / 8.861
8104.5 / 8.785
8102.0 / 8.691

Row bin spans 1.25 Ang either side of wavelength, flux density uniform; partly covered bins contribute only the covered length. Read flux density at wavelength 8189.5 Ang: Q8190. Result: 8.595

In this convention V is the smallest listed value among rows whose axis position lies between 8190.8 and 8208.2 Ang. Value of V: 8.596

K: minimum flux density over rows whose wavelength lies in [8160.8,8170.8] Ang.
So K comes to 9.14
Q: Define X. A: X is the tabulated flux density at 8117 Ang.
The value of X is 8.769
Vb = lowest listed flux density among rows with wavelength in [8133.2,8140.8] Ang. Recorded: 9.131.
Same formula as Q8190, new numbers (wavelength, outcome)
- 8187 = 8.619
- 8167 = 9.181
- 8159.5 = 9.178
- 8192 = 8.614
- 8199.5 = 8.729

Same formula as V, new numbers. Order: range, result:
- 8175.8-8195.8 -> 8.595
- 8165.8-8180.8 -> 8.841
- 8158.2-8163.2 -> 9.178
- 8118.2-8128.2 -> 8.815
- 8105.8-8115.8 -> 8.776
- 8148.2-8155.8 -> 9.047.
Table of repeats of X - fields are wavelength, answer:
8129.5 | 9.01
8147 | 9.06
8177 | 8.857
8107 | 8.861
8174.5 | 8.928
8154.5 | 9.106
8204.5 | 8.647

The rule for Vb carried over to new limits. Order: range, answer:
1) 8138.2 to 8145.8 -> 9.081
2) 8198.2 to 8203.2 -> 8.713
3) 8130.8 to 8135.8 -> 9.069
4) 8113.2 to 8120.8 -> 8.769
